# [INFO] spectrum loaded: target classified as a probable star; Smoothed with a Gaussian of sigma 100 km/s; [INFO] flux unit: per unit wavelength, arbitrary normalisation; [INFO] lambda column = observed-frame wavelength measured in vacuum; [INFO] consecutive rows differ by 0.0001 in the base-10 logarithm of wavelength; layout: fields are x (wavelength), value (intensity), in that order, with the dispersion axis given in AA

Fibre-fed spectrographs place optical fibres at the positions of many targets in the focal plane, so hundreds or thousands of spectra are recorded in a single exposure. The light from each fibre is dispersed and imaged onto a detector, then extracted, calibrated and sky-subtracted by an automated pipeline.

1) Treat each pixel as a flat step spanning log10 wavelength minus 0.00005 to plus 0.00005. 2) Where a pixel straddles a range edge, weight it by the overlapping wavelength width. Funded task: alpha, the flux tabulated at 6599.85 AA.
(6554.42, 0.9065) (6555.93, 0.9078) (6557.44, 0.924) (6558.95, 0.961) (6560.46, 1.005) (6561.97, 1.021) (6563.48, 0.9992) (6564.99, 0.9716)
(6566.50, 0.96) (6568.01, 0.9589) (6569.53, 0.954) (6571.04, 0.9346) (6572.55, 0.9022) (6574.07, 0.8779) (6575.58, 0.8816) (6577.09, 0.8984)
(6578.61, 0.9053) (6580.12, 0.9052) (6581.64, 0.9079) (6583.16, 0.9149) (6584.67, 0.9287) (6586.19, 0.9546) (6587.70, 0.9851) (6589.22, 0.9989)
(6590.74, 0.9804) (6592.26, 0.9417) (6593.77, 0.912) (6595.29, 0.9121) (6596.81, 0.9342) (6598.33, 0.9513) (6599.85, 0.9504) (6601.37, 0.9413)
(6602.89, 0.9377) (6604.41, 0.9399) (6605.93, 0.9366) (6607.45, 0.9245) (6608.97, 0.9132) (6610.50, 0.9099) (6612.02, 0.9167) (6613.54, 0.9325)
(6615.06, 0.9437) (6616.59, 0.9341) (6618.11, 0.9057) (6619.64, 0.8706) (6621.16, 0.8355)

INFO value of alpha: 0.9504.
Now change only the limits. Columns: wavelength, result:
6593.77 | 0.912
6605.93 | 0.9366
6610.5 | 0.9099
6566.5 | 0.96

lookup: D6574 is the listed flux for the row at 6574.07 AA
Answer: 0.8779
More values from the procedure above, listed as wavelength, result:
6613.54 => 0.9325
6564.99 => 0.9716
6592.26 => 0.9417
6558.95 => 0.961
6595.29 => 0.9121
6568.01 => 0.9589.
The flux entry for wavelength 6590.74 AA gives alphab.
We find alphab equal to 0.9804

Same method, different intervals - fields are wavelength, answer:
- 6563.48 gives 0.9992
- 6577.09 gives 0.8984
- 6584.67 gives 0.9287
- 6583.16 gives 0.9149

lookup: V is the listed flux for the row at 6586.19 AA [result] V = 0.9546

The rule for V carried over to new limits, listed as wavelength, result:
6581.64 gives 0.9079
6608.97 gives 0.9132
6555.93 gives 0.9078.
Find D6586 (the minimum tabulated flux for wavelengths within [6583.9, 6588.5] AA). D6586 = 0.9287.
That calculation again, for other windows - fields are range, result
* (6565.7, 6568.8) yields 0.9589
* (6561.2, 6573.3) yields 0.9022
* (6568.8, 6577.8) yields 0.8779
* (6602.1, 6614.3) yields 0.9099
